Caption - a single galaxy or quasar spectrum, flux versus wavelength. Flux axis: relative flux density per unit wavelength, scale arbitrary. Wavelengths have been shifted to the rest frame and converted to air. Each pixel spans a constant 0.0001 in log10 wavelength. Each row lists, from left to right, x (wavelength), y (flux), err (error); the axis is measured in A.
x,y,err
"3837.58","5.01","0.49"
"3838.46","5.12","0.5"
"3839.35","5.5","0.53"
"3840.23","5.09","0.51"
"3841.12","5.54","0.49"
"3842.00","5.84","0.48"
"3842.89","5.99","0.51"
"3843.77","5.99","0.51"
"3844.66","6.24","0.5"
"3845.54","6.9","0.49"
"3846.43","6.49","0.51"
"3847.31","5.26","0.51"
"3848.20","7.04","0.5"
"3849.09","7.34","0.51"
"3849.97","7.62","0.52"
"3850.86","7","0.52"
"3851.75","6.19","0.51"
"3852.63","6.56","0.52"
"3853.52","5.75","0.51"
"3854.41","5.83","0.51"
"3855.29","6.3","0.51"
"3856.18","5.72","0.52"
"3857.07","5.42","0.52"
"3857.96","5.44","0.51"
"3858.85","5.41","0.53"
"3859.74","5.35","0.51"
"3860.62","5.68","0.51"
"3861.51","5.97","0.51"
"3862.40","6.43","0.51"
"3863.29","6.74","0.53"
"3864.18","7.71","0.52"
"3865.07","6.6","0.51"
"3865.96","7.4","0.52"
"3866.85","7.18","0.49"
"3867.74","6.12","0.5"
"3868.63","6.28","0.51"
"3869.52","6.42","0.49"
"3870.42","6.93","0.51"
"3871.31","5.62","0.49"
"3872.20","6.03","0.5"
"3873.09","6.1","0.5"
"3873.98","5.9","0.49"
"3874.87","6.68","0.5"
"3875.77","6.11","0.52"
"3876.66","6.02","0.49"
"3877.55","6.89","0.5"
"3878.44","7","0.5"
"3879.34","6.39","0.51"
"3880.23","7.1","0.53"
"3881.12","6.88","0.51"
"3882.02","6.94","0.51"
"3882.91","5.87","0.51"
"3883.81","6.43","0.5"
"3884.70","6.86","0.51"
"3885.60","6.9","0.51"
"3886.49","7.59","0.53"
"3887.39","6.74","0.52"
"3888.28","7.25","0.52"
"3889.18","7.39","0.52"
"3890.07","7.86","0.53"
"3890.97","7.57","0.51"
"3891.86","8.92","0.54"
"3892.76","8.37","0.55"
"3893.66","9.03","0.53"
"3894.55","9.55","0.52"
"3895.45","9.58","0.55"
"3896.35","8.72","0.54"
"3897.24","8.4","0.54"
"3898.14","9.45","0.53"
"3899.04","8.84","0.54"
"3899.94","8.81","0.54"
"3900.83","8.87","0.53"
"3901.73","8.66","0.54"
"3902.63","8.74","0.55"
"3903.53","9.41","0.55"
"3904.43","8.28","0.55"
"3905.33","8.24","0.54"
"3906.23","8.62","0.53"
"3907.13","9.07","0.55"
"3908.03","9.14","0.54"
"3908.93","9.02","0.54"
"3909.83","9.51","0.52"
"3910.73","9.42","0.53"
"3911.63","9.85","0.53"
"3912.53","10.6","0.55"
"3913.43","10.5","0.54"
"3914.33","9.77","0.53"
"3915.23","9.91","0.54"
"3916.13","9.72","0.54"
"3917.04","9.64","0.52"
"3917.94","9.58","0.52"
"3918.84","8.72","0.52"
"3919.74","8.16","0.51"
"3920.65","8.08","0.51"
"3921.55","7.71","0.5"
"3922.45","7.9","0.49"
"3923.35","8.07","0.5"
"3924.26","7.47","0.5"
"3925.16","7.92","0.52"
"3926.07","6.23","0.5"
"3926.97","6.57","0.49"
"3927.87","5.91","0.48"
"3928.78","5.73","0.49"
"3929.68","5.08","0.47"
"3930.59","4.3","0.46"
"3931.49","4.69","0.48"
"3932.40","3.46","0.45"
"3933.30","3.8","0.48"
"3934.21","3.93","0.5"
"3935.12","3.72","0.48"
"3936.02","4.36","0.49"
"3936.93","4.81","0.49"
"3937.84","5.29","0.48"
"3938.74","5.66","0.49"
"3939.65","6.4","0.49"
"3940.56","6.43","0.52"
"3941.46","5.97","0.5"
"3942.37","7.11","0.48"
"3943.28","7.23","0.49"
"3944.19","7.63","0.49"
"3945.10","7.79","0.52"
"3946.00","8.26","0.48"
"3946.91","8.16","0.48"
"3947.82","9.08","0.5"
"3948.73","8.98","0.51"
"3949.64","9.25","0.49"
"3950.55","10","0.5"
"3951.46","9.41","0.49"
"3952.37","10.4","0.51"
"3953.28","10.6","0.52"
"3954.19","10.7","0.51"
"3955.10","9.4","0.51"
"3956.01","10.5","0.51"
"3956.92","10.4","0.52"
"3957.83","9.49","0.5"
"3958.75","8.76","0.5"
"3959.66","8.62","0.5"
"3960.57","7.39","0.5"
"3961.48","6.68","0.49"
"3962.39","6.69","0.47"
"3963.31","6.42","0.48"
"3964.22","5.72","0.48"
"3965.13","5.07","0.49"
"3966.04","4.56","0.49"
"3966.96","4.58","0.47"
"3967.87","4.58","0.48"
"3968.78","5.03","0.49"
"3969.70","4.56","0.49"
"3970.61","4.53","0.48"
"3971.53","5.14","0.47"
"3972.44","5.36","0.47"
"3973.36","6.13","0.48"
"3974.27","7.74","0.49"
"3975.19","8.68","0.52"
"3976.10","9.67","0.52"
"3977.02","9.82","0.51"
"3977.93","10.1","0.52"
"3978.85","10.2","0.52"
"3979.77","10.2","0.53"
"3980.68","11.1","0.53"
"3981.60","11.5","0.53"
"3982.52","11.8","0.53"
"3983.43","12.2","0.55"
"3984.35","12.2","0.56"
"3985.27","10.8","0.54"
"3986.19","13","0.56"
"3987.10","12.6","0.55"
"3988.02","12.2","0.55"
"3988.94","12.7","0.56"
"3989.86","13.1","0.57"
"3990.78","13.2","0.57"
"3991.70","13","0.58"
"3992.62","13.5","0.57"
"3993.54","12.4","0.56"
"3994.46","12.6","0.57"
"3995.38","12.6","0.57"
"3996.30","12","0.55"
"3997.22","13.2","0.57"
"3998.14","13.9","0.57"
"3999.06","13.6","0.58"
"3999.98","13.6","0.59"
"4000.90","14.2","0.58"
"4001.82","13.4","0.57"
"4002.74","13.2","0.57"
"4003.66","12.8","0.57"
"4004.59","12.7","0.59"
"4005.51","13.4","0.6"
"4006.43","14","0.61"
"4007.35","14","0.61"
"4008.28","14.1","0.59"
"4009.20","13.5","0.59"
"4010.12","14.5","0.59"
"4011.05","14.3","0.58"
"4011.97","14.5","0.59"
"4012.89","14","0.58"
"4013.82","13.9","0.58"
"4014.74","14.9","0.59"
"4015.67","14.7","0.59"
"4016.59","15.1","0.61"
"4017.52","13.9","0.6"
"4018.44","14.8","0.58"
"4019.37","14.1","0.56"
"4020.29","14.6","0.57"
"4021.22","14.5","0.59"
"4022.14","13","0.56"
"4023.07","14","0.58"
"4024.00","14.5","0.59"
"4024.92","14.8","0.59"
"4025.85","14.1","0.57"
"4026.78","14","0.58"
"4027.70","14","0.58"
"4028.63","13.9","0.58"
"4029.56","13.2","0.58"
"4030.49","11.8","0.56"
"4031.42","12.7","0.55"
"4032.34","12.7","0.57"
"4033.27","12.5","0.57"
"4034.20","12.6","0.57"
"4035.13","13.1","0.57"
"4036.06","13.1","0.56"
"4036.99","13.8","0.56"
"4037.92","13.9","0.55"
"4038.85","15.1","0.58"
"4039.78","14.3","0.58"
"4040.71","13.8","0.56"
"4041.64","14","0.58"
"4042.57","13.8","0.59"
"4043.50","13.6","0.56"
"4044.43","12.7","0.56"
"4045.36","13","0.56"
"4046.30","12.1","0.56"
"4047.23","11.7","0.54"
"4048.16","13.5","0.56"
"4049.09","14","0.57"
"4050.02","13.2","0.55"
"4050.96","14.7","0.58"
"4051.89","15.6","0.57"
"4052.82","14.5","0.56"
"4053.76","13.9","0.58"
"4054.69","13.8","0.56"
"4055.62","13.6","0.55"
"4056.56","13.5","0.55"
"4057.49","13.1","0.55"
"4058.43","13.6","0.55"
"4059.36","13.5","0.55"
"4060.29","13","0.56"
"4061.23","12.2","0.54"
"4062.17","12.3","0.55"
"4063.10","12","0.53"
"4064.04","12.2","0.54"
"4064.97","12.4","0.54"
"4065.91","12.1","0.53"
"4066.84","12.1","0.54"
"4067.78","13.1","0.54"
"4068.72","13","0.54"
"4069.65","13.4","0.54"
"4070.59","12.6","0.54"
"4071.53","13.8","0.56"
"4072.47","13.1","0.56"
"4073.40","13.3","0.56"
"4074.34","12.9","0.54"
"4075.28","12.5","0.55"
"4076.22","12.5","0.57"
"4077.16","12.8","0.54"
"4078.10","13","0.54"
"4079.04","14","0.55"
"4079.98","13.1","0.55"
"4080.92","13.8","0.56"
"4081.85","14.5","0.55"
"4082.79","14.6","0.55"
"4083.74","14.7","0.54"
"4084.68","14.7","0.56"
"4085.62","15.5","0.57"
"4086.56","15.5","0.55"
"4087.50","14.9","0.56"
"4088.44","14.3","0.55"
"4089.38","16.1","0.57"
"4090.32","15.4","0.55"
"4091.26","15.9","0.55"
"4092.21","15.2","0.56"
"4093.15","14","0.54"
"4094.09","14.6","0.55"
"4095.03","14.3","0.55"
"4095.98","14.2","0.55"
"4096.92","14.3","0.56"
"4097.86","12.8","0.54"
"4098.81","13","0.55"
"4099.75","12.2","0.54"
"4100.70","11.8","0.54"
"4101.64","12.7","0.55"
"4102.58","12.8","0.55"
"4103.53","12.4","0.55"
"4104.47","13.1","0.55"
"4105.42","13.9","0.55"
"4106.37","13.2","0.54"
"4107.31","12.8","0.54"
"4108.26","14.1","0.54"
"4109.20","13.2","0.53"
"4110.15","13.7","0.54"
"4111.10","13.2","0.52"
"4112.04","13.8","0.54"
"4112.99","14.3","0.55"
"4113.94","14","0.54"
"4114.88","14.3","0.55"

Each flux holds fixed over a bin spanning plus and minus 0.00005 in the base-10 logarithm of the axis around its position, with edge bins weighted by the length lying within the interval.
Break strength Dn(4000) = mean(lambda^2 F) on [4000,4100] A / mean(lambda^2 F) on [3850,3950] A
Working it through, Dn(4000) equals 2.0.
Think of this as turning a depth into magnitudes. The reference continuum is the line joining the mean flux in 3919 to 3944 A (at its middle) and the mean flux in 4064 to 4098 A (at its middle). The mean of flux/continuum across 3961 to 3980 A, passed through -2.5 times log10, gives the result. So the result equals 0.21 mag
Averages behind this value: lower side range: 6.05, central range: 6.7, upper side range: 13.9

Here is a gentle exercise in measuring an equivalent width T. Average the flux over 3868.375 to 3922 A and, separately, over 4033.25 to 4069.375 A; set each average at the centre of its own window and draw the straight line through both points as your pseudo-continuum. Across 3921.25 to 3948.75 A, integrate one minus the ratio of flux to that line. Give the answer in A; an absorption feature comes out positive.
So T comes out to 9.17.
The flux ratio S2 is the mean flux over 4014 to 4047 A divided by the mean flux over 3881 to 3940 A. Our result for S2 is 1.79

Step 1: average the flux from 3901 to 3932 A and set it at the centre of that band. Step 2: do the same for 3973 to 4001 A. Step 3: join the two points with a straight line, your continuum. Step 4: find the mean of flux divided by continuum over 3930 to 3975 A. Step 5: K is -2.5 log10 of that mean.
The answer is 0.41 mag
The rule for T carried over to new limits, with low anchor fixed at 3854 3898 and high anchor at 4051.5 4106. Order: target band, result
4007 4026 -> -4.6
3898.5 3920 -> -3.4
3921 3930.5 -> 1.9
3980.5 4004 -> -4.4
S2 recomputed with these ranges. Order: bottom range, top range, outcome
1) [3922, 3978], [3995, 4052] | 1.96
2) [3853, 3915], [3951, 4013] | 1.40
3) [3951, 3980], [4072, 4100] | 1.83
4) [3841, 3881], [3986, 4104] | 2.14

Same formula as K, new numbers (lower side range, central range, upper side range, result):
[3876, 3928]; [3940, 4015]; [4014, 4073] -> 0.09 mag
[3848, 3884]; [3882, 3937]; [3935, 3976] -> -0.15 mag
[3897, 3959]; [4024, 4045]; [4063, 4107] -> -0.15 mag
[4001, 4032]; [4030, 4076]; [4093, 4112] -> 0.04 mag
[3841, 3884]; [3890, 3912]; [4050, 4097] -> -0.16 mag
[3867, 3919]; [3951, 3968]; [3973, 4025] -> 0.35 mag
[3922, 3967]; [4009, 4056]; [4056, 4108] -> -0.23 mag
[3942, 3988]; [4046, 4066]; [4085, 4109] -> -0.08 mag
